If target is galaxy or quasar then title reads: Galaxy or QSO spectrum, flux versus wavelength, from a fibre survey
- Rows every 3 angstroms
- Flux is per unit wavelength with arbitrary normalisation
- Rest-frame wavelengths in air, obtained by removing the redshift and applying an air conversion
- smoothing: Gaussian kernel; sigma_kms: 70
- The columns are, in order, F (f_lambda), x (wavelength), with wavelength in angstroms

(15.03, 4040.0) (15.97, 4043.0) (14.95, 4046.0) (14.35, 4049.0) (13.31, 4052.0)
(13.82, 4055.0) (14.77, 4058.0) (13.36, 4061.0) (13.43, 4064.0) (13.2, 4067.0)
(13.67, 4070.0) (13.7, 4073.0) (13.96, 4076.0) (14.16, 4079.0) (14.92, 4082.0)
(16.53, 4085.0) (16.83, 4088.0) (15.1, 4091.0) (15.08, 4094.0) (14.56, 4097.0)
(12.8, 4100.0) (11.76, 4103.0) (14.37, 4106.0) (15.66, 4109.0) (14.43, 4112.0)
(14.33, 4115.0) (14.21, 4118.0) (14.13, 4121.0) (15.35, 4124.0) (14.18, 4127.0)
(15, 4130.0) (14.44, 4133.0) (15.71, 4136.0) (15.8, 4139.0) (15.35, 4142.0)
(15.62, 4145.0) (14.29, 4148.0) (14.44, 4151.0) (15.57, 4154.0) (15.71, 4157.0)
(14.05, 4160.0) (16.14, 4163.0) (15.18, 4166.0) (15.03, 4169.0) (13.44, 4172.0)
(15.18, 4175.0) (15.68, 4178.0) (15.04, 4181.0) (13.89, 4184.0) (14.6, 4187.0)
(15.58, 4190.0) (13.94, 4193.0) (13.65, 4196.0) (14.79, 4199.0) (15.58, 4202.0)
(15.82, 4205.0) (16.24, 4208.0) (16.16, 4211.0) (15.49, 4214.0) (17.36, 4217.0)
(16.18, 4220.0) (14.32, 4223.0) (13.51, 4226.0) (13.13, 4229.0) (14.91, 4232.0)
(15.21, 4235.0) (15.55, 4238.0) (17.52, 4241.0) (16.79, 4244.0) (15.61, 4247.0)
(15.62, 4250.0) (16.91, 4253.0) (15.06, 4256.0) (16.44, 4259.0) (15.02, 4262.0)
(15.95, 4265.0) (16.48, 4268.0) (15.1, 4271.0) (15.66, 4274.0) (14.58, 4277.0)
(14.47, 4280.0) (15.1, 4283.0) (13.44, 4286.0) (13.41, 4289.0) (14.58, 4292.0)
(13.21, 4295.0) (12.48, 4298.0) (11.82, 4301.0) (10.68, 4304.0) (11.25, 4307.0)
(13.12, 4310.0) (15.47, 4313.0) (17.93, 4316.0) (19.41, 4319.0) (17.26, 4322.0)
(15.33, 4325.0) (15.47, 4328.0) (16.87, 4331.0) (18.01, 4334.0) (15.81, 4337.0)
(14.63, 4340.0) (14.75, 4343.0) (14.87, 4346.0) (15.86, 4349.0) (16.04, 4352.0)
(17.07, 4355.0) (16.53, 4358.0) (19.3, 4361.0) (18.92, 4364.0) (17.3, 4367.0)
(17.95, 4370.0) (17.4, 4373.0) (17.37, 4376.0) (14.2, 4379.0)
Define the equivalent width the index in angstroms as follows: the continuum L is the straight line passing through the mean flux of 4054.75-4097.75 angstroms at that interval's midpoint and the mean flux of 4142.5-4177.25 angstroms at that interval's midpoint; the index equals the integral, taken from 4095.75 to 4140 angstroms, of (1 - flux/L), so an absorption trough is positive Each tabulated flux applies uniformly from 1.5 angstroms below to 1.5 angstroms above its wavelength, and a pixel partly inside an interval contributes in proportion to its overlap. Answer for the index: 0.9 angstroms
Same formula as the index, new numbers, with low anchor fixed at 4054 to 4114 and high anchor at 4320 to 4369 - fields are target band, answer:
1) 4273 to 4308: 5.85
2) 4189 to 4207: 0.44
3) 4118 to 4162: -0.51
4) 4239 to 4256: -0.68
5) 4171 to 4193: 0.59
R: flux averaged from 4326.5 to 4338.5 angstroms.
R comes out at 16.5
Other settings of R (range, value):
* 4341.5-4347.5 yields 14.8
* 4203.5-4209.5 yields 16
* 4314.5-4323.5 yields 18.2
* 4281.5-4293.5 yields 14.1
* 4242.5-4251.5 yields 16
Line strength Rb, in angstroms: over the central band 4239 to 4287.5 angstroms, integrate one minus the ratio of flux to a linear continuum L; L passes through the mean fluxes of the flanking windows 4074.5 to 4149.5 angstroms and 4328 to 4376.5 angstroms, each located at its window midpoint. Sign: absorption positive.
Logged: 1.2 angstroms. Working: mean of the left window 14.7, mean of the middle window 15.6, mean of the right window 16.7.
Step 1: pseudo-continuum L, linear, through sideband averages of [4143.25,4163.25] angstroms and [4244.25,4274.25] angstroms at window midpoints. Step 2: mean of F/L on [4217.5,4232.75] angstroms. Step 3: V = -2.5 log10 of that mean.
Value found 0.07 mag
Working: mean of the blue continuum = 15.1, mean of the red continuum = 15.8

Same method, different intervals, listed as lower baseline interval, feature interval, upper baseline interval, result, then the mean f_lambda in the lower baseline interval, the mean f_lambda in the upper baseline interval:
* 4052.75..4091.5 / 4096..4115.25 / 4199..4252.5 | 0.05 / 14.4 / 15.6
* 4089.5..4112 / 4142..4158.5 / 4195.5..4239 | -0.04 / 14.2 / 15.2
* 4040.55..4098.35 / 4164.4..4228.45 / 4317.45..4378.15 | 0.04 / 14.5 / 16.8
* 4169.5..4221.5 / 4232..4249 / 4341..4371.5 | -0.02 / 15.2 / 16.8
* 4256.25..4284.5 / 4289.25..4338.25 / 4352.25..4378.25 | 0.11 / 15.4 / 17.5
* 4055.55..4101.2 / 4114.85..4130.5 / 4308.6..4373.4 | 0.02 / 14.4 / 16.6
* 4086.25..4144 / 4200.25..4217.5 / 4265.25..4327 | -0.10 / 14.7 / 14.6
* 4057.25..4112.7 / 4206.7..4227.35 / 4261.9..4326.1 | -0.08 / 14.3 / 14.6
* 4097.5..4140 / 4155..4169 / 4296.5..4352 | -0.05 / 14.4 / 15.1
